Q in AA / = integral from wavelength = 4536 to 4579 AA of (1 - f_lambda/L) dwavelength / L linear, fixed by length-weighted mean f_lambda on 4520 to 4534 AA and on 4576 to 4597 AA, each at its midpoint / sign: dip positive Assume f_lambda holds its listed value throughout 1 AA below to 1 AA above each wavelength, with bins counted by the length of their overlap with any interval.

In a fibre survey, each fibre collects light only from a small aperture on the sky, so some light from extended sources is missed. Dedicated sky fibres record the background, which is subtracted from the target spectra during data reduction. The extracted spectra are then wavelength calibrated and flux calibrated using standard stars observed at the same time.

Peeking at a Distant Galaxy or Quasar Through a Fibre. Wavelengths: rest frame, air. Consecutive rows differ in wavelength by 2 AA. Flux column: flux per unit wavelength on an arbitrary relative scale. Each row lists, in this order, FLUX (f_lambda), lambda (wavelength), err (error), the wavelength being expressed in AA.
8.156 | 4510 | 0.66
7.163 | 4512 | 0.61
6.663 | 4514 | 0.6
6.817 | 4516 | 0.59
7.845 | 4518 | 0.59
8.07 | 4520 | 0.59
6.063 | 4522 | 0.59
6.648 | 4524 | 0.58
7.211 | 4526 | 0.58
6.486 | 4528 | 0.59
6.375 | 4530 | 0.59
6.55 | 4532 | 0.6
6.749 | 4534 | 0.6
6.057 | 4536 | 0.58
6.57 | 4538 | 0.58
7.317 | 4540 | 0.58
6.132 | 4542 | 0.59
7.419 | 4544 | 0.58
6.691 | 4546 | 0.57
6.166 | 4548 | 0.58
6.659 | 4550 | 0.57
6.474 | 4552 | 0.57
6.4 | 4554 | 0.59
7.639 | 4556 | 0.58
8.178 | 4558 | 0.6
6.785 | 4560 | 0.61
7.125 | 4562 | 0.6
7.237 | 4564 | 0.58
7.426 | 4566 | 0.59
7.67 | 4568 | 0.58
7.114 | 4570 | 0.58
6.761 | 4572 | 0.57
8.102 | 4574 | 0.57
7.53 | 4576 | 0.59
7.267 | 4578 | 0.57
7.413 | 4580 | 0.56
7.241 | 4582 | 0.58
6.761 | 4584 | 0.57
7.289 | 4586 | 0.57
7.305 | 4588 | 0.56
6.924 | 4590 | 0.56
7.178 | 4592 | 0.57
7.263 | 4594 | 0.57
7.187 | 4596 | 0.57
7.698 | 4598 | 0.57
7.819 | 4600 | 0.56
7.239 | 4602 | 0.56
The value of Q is -0.7 AA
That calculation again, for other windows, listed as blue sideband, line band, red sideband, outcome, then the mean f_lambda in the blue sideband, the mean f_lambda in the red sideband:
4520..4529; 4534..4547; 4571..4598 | 0.37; 6.77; 7.26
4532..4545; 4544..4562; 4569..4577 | 0.17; 6.7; 7.38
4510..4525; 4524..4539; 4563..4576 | 1.28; 7.11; 7.4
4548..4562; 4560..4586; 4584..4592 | -0.85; 6.97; 7.12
